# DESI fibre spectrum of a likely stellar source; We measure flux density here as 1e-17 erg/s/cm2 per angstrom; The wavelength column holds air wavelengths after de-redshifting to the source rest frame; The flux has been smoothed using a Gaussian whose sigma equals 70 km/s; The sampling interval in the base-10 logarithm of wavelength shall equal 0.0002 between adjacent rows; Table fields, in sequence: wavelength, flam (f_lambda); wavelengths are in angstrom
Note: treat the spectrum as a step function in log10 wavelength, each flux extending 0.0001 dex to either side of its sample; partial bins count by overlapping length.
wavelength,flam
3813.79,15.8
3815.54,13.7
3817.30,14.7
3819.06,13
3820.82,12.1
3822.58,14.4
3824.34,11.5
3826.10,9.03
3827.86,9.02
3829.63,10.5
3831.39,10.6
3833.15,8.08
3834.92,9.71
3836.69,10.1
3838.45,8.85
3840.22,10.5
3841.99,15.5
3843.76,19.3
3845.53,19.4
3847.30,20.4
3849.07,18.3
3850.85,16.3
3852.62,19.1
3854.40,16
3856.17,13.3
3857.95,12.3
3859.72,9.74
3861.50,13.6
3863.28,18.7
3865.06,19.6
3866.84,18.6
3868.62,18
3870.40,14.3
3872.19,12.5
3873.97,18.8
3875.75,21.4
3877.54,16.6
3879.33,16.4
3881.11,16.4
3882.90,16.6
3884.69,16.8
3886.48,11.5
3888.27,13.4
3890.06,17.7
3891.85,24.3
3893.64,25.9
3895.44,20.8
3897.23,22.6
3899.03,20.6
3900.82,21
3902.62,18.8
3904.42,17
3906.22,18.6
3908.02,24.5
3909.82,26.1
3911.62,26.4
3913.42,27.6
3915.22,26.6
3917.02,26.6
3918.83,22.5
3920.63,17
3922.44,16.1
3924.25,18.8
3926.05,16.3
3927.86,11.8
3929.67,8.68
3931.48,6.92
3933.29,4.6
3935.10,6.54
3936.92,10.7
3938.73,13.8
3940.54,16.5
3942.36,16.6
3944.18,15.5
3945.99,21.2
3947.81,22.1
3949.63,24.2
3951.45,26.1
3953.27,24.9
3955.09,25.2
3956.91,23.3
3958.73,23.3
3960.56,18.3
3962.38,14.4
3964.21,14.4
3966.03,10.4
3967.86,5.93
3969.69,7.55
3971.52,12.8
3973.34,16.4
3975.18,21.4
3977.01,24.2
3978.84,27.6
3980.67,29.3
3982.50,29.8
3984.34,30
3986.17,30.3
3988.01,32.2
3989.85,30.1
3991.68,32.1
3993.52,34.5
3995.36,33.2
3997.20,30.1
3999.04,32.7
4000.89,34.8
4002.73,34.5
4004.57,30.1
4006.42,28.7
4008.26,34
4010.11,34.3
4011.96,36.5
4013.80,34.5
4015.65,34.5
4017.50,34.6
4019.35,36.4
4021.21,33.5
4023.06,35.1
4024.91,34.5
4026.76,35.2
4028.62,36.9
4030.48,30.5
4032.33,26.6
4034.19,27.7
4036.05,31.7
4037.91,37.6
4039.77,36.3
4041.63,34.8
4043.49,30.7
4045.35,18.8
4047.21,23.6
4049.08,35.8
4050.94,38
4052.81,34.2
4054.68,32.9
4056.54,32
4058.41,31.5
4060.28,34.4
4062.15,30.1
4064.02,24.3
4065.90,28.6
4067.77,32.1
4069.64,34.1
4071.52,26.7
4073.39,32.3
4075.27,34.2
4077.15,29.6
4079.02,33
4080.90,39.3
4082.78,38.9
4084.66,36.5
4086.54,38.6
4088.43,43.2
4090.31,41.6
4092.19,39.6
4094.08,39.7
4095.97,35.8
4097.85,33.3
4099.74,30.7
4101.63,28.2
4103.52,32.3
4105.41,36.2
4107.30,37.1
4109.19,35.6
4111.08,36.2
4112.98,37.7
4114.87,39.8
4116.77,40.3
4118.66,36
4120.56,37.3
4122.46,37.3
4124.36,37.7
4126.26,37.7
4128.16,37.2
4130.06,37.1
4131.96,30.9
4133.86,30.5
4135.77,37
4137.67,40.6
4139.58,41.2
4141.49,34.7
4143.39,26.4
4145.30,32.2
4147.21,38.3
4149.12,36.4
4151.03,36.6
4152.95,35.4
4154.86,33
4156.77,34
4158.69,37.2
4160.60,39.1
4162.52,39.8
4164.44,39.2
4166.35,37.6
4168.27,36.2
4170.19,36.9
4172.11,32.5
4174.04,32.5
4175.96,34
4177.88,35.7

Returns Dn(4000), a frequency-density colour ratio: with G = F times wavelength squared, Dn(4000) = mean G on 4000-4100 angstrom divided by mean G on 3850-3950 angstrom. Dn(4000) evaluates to 2.06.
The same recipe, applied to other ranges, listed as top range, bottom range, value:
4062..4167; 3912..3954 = 2.22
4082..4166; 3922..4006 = 1.85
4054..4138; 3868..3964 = 2.07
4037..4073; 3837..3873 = 2.22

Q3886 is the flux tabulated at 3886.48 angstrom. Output 11.5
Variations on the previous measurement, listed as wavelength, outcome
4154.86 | 33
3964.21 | 14.4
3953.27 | 24.9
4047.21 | 23.6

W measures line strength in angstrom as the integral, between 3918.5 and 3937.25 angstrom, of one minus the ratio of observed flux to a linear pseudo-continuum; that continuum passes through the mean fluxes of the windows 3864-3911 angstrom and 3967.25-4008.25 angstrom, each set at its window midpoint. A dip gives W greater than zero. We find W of 8.1 angstrom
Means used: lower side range 18.8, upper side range 27.1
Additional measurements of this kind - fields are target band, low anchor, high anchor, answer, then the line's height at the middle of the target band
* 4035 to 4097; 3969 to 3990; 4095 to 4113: -4.95 angstrom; 31.1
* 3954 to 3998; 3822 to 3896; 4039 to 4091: 4.12 angstrom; 25.4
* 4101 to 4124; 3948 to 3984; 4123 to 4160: -2.30 angstrom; 33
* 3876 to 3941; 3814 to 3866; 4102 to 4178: 2.43 angstrom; 18.8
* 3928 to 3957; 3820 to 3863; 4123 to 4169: 6.51 angstrom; 20.9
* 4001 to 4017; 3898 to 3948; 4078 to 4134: -4.13 angstrom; 26.6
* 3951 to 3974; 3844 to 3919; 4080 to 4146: 7.31 angstrom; 25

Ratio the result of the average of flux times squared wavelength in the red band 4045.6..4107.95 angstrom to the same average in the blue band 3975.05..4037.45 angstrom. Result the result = 1.09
